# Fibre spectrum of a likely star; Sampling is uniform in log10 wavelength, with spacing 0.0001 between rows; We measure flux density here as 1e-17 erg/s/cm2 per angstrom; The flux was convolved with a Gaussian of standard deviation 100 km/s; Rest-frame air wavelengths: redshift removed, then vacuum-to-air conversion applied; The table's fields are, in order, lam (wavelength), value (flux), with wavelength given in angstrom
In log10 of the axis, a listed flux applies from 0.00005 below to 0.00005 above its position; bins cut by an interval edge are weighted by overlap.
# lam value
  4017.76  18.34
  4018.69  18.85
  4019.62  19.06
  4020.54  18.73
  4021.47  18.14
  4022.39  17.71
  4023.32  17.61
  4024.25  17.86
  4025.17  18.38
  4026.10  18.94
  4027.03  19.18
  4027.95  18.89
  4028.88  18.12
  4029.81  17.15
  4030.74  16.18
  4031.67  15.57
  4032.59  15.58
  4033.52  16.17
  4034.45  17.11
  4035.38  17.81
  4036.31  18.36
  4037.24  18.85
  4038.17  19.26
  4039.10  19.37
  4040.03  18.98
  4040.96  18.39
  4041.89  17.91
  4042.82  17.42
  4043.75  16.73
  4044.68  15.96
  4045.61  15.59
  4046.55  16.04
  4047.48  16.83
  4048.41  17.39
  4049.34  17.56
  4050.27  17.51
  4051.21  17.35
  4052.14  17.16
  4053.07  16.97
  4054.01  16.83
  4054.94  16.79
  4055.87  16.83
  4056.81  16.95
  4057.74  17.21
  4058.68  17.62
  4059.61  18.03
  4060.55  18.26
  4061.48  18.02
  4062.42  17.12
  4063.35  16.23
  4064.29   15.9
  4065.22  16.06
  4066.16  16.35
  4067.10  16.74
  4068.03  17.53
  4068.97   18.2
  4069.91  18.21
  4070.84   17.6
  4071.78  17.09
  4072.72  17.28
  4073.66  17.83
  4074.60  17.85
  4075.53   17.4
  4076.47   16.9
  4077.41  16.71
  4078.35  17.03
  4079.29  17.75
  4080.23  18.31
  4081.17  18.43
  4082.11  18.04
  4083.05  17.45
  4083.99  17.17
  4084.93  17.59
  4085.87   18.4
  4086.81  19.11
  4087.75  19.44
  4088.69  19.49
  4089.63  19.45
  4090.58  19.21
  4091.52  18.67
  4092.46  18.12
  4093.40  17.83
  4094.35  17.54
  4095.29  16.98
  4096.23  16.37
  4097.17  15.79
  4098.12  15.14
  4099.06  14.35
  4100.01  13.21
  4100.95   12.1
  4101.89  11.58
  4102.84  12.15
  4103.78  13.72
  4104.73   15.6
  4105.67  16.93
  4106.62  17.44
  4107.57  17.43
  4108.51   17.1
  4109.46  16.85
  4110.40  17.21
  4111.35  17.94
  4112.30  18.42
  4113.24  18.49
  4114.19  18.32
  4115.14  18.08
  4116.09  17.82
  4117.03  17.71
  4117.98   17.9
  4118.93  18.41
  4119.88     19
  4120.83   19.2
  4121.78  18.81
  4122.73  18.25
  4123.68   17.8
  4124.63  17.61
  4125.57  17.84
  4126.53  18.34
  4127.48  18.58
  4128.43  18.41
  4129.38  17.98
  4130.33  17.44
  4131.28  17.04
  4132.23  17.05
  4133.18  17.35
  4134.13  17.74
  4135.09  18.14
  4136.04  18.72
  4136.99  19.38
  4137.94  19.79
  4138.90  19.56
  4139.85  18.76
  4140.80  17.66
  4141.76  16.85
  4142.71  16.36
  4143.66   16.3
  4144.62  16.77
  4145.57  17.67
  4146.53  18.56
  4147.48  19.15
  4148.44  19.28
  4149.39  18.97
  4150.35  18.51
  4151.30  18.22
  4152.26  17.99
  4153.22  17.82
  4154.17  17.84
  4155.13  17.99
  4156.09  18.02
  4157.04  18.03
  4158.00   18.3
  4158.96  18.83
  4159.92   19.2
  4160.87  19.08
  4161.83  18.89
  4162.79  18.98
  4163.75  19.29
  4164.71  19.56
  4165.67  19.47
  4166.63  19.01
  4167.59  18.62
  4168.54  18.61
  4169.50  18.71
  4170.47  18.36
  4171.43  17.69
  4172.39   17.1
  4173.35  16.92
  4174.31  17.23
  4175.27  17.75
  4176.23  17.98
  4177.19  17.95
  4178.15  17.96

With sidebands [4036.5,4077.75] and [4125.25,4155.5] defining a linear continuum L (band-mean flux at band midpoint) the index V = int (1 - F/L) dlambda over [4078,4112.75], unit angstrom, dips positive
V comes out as 1.5 angstrom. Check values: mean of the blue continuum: 17.3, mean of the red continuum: 18.1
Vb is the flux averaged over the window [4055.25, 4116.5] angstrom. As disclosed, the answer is 17.1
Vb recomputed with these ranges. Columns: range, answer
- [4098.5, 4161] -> 17.6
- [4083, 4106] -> 16.5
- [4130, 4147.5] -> 17.9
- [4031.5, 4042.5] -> 17.8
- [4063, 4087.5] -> 17.5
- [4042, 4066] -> 17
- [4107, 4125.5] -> 18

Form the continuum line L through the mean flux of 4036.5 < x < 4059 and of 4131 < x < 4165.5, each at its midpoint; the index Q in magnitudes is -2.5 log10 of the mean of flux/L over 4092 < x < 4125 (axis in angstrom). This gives 0.07 mag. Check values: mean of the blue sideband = 17.4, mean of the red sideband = 18.3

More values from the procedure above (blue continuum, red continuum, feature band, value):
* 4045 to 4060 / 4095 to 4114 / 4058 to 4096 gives -0.082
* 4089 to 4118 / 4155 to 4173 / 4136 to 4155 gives -0.011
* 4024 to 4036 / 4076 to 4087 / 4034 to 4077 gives 0.013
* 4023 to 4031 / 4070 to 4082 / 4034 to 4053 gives 0.021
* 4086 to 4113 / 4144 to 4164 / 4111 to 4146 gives -0.028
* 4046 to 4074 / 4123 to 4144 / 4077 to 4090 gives -0.046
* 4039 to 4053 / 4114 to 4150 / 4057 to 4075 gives 0.011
